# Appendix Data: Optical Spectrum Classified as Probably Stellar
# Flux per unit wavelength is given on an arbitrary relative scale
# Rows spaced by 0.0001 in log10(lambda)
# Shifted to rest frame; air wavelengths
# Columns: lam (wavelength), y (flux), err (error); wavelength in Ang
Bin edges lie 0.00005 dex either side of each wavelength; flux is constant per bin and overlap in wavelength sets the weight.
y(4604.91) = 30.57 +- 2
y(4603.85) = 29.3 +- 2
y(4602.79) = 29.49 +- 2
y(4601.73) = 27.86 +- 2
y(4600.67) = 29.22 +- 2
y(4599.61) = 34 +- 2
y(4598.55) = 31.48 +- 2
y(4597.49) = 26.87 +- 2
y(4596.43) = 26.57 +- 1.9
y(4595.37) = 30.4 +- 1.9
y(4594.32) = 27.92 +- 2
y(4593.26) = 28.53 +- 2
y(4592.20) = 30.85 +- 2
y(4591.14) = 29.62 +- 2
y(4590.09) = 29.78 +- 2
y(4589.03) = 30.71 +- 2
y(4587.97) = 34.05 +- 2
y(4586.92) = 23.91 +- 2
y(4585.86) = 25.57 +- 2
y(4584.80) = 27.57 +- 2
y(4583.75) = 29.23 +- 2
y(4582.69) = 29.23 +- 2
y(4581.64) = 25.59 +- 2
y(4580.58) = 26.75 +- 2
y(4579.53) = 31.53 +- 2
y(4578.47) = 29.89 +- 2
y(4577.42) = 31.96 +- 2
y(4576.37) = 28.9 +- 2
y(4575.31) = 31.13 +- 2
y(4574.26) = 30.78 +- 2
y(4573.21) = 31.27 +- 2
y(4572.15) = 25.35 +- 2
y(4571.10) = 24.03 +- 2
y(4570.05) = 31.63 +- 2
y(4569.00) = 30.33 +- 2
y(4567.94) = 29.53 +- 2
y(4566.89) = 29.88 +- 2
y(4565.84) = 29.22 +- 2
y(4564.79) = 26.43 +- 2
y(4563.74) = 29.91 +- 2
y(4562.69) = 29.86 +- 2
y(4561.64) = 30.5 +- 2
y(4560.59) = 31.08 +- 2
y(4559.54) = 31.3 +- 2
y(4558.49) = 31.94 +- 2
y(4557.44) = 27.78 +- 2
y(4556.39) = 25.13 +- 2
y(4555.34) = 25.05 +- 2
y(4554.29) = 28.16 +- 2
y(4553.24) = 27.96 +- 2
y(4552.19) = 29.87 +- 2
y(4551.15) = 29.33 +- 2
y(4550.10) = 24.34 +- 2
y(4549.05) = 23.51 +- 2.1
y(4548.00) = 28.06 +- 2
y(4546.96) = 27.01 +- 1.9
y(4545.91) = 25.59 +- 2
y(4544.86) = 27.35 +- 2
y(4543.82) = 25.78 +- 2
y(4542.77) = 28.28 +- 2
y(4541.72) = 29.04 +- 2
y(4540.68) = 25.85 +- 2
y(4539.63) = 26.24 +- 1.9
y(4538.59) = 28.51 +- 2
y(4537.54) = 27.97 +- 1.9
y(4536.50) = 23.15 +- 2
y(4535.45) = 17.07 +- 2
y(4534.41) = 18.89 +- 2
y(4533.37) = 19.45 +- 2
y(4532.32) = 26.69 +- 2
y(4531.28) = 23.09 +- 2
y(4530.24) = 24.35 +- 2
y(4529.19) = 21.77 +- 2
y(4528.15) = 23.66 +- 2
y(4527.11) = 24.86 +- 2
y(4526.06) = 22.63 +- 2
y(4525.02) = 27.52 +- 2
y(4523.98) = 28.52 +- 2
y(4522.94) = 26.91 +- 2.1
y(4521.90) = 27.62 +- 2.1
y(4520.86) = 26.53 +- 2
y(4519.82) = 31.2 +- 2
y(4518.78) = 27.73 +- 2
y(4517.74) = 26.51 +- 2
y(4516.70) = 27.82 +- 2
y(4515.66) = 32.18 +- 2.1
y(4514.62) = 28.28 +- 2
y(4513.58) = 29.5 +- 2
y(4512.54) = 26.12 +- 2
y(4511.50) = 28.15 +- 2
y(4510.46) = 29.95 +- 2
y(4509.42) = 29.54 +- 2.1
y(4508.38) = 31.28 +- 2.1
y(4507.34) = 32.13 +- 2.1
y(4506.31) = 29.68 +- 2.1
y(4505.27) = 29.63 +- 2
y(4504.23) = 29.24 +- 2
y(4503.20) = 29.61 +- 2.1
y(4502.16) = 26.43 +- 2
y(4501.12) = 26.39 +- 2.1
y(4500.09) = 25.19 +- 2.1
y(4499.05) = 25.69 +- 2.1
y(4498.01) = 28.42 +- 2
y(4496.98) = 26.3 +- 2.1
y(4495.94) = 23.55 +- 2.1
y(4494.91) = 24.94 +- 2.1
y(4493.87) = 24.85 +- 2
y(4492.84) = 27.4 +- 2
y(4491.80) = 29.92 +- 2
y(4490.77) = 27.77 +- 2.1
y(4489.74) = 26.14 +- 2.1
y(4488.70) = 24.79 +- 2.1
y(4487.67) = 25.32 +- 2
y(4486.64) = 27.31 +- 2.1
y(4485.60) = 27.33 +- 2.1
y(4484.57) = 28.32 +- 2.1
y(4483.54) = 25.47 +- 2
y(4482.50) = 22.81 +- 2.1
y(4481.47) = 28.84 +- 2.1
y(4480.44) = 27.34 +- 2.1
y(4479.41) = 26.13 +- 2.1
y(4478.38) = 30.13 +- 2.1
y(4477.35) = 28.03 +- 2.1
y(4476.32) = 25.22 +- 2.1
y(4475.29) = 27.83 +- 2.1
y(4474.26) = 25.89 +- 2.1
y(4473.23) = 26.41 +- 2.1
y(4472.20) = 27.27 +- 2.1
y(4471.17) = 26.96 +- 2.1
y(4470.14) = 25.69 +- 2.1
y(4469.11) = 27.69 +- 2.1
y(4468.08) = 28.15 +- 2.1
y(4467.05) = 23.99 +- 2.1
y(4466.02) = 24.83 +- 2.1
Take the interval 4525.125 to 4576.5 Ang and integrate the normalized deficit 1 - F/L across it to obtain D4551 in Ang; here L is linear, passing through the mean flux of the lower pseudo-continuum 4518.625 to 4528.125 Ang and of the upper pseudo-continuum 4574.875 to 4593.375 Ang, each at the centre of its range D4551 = 1.9 Ang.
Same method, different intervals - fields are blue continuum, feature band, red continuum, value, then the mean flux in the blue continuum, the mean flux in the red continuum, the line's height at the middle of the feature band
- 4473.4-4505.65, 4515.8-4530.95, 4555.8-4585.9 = 0.8 Ang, 26.8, 29.1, 27.8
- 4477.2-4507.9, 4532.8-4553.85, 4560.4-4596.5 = 2.0 Ang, 27.2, 29.1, 28.3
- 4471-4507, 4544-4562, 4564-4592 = 0.4 Ang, 27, 29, 28.4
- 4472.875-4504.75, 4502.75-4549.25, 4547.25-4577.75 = 1.6 Ang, 26.7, 28.7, 27.8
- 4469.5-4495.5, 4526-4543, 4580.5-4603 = 2.2 Ang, 26.7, 28.9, 27.8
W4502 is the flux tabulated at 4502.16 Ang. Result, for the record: 26.43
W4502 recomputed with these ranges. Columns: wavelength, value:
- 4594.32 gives 27.92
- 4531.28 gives 23.09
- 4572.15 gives 25.35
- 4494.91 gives 24.94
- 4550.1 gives 24.34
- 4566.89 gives 29.88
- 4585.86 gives 25.57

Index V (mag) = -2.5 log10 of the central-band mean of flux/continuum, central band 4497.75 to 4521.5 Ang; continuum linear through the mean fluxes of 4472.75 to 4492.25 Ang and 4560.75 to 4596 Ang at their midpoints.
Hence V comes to -0.04 mag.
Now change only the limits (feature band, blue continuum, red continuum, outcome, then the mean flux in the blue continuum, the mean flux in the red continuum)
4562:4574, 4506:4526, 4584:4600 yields 0.002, 28.7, 29.1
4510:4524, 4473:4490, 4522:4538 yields -0.153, 26.7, 23.9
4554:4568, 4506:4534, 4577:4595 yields -0.027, 27.1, 29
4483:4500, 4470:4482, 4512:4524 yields 0.047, 27.2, 28.2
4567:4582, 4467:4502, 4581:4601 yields -0.024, 26.6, 29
